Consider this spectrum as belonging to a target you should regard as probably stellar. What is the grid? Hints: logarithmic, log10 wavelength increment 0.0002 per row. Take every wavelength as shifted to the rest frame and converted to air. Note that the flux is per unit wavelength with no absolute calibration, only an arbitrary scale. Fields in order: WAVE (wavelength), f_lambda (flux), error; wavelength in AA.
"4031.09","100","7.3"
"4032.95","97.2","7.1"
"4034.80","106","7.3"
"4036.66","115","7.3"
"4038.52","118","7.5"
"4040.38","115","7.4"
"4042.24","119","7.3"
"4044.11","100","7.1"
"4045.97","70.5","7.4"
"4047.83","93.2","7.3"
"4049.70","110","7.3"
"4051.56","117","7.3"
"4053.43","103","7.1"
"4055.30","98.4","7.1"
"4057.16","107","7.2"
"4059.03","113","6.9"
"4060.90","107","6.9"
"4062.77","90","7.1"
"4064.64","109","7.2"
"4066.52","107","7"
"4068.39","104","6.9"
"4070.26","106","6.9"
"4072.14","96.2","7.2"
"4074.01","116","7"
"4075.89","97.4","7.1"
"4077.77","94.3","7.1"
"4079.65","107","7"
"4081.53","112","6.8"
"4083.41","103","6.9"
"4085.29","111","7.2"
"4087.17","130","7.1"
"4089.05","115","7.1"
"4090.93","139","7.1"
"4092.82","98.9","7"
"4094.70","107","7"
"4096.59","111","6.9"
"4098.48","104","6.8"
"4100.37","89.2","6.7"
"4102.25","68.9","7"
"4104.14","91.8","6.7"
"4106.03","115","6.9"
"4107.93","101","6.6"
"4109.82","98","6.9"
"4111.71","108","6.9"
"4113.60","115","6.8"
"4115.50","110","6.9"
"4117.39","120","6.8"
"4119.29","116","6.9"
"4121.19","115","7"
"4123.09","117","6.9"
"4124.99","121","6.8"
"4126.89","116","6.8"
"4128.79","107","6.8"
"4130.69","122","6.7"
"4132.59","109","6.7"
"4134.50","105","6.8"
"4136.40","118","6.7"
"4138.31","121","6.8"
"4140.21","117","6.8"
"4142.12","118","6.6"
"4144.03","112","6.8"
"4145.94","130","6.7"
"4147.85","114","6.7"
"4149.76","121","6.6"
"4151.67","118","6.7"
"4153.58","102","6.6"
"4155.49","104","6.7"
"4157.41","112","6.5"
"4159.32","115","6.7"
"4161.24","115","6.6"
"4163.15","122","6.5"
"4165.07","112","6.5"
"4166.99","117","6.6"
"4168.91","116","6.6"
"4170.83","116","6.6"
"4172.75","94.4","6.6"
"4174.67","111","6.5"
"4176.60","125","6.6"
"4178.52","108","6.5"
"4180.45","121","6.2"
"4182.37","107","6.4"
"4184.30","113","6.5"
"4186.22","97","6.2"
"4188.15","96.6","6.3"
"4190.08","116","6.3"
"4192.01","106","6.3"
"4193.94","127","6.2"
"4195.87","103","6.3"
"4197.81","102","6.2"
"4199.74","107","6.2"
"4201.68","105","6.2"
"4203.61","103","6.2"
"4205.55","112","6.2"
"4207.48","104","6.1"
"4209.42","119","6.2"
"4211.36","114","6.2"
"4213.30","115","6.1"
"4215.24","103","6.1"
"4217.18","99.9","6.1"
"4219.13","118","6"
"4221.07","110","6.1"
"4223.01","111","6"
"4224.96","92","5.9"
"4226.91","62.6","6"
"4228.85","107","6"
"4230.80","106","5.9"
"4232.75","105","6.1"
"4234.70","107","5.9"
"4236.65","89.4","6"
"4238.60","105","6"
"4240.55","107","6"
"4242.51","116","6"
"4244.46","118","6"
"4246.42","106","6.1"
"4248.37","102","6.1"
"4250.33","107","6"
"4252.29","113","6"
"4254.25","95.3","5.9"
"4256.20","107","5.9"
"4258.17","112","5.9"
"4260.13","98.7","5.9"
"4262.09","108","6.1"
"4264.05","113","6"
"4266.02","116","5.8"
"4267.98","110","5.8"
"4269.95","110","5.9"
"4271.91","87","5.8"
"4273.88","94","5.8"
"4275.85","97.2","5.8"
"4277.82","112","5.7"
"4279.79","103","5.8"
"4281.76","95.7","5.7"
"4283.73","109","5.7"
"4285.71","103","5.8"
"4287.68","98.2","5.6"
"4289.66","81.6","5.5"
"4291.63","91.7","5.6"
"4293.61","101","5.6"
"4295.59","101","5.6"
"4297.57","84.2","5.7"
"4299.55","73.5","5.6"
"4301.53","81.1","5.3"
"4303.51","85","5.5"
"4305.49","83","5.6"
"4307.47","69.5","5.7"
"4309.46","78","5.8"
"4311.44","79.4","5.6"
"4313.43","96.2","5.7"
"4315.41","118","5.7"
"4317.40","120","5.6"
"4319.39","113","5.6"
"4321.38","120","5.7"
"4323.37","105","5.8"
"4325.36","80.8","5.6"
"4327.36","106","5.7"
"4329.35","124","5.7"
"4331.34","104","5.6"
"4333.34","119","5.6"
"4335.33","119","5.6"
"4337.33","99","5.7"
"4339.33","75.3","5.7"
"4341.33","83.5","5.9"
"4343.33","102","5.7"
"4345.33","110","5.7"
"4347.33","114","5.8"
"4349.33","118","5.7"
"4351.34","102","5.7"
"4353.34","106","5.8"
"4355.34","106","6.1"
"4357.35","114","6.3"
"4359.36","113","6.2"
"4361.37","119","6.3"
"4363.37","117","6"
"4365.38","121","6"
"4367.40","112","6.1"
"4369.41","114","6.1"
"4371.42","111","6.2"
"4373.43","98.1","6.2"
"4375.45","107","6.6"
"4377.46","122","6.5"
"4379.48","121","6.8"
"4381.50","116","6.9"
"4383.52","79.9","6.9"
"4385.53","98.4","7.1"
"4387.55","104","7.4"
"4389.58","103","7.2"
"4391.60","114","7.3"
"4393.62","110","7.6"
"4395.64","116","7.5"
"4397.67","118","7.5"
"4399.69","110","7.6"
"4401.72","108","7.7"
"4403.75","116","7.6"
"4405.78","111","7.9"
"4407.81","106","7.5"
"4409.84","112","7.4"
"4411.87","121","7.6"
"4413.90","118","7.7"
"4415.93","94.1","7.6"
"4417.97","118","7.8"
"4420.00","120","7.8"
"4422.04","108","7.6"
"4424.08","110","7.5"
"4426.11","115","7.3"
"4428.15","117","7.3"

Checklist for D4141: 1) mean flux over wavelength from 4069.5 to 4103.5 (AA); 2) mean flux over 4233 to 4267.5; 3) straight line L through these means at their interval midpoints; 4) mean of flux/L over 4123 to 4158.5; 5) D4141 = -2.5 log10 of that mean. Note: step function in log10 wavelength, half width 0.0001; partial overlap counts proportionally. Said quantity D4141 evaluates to -0.09 mag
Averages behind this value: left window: 106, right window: 107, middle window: 115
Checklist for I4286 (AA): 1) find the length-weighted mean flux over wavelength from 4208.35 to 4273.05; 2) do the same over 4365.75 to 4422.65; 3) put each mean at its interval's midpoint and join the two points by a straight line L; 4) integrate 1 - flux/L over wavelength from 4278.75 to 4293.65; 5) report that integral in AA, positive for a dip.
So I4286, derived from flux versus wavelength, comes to 1.3 AA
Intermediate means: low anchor 106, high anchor 110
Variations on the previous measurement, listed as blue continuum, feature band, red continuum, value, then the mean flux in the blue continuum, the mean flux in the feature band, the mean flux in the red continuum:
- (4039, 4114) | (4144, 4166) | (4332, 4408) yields -1.8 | 105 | 115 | 109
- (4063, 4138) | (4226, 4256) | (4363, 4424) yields 1.7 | 108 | 103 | 111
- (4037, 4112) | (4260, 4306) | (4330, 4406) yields 4.4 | 105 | 97.5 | 109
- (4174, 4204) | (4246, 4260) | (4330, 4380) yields 0.5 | 109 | 106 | 109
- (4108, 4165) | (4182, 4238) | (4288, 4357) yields 1.4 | 114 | 105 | 98.7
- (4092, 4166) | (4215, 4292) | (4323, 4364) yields 3.5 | 111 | 103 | 106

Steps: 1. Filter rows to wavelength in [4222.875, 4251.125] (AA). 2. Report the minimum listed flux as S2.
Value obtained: 62.6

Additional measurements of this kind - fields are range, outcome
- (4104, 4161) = 91.8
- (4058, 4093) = 90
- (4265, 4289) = 87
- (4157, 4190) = 94.4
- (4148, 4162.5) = 102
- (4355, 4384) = 79.9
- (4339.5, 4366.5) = 83.5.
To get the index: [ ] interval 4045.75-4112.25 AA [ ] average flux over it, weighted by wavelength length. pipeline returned 104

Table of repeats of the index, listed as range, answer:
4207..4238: 104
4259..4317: 96.1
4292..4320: 91.4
